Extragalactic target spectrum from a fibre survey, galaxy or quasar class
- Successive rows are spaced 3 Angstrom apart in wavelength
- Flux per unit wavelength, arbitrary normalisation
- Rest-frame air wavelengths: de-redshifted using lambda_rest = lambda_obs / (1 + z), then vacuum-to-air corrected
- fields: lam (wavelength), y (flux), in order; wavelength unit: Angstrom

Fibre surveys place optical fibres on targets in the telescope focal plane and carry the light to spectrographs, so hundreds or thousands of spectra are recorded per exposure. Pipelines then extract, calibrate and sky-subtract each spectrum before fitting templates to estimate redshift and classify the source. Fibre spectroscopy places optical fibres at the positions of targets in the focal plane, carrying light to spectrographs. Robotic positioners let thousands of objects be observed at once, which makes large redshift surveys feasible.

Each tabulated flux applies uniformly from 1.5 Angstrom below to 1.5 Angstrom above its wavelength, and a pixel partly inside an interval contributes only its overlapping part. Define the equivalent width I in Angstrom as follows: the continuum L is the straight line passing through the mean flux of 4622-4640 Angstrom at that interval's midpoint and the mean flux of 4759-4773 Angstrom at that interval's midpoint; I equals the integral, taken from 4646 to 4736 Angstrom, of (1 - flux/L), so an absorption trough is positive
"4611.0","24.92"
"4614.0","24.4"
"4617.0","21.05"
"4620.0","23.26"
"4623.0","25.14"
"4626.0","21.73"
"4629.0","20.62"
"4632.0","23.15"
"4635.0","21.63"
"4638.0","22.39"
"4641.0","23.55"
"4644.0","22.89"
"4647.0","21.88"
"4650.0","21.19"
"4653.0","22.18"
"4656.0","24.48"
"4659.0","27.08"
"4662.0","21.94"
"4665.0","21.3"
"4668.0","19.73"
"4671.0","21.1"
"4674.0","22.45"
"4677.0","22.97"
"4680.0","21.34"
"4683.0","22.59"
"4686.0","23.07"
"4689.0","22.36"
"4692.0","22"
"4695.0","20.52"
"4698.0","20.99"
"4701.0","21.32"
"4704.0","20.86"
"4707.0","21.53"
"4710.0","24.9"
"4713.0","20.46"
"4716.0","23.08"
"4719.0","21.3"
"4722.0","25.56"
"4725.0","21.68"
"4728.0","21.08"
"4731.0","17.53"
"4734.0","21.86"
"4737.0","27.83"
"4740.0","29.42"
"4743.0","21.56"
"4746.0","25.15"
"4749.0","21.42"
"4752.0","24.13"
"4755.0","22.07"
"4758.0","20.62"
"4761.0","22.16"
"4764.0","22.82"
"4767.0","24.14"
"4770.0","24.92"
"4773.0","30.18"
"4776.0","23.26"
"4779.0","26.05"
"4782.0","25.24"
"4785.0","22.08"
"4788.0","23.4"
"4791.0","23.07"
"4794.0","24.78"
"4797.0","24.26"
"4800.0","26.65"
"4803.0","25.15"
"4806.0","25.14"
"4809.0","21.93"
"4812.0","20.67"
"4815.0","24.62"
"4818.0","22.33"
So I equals 4.3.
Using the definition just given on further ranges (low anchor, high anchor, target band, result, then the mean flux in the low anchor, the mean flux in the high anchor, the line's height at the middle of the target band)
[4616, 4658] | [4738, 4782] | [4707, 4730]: 1.2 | 22.6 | 24.2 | 23.7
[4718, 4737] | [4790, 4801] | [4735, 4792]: -1.9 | 22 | 24.7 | 23.4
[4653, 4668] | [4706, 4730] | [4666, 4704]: 1.9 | 23.2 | 22.4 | 22.8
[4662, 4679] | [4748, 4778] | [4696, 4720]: 0.7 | 21.5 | 23.6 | 22.4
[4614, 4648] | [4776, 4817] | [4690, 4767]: 3.1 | 22.6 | 24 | 23.4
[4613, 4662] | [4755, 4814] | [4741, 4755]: 0.3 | 22.9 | 24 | 23.7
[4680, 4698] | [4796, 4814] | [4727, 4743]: -0.5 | 22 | 24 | 22.8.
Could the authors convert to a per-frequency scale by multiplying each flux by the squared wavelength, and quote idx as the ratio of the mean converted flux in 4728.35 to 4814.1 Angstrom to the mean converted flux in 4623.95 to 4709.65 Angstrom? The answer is 1.1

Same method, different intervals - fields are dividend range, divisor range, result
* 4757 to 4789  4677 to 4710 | 1.14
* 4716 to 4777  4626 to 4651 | 1.11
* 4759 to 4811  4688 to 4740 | 1.13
